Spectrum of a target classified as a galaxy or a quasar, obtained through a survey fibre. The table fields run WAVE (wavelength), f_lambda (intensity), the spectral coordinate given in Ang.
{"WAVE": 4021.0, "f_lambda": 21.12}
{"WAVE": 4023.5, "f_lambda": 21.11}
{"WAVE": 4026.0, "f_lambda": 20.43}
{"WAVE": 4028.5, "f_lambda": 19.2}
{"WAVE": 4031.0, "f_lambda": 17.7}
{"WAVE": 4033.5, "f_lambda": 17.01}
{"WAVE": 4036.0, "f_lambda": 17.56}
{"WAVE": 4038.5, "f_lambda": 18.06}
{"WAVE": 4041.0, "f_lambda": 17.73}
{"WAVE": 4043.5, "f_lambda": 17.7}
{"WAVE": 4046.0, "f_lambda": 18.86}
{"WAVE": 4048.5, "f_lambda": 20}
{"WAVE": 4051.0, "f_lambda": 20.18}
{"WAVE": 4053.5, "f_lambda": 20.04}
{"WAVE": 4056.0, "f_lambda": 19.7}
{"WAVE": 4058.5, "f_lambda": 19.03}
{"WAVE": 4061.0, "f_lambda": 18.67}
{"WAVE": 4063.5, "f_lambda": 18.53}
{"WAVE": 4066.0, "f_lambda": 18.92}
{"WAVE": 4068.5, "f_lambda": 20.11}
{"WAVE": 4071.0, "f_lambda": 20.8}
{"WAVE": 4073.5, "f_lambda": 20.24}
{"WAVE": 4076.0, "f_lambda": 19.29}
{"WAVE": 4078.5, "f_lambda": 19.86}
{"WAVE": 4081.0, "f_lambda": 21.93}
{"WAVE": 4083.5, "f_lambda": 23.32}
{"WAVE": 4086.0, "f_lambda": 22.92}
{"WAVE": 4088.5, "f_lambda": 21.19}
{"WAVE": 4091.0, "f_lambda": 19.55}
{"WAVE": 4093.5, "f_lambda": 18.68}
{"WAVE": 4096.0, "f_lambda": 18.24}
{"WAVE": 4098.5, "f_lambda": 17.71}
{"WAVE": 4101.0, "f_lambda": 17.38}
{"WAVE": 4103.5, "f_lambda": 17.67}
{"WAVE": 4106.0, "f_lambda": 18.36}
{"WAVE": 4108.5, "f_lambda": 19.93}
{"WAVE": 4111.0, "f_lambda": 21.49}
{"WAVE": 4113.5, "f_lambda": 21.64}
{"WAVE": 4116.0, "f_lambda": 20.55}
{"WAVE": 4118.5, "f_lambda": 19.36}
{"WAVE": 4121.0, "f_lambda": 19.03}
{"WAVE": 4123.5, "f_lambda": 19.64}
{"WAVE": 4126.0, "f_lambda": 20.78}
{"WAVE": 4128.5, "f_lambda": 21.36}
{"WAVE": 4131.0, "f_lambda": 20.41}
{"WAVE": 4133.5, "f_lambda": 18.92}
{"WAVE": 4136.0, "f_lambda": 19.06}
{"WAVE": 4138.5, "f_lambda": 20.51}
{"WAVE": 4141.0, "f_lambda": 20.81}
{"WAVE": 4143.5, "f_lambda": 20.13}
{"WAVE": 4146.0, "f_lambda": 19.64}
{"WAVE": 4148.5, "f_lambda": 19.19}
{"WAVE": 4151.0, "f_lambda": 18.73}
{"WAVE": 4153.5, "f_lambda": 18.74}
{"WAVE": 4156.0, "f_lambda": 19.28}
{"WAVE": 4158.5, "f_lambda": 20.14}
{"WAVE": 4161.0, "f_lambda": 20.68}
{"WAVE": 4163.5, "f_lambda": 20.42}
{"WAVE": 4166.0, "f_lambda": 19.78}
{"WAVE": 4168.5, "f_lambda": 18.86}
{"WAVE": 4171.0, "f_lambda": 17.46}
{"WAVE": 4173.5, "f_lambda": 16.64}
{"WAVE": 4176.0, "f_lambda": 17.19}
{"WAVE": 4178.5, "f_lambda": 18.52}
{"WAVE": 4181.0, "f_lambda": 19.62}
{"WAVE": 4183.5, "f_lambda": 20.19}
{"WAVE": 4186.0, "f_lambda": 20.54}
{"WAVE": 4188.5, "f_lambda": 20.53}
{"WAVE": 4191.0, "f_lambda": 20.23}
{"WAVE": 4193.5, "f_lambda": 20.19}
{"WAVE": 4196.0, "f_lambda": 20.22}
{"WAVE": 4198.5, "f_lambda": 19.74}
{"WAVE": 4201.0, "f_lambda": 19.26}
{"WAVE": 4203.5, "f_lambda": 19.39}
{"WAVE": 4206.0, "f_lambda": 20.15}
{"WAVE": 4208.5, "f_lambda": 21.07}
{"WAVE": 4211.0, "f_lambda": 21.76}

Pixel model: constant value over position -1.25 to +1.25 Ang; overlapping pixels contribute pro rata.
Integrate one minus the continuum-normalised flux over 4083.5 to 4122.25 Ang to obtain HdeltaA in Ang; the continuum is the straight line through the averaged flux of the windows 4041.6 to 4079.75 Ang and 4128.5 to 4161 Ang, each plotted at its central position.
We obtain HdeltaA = -0.2 Ang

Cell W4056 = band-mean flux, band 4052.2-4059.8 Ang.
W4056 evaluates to 19.6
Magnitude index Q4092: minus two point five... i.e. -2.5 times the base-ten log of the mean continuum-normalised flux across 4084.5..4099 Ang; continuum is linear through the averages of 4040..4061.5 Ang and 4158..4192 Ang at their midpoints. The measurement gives -0.04 mag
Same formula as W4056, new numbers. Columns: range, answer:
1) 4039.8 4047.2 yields 18.1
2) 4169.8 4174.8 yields 17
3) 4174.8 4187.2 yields 19.2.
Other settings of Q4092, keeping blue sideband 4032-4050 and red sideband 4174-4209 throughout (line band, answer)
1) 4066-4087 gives -0.132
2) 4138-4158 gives -0.021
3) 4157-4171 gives -0.019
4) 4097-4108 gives 0.050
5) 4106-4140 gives -0.064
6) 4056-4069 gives -0.040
